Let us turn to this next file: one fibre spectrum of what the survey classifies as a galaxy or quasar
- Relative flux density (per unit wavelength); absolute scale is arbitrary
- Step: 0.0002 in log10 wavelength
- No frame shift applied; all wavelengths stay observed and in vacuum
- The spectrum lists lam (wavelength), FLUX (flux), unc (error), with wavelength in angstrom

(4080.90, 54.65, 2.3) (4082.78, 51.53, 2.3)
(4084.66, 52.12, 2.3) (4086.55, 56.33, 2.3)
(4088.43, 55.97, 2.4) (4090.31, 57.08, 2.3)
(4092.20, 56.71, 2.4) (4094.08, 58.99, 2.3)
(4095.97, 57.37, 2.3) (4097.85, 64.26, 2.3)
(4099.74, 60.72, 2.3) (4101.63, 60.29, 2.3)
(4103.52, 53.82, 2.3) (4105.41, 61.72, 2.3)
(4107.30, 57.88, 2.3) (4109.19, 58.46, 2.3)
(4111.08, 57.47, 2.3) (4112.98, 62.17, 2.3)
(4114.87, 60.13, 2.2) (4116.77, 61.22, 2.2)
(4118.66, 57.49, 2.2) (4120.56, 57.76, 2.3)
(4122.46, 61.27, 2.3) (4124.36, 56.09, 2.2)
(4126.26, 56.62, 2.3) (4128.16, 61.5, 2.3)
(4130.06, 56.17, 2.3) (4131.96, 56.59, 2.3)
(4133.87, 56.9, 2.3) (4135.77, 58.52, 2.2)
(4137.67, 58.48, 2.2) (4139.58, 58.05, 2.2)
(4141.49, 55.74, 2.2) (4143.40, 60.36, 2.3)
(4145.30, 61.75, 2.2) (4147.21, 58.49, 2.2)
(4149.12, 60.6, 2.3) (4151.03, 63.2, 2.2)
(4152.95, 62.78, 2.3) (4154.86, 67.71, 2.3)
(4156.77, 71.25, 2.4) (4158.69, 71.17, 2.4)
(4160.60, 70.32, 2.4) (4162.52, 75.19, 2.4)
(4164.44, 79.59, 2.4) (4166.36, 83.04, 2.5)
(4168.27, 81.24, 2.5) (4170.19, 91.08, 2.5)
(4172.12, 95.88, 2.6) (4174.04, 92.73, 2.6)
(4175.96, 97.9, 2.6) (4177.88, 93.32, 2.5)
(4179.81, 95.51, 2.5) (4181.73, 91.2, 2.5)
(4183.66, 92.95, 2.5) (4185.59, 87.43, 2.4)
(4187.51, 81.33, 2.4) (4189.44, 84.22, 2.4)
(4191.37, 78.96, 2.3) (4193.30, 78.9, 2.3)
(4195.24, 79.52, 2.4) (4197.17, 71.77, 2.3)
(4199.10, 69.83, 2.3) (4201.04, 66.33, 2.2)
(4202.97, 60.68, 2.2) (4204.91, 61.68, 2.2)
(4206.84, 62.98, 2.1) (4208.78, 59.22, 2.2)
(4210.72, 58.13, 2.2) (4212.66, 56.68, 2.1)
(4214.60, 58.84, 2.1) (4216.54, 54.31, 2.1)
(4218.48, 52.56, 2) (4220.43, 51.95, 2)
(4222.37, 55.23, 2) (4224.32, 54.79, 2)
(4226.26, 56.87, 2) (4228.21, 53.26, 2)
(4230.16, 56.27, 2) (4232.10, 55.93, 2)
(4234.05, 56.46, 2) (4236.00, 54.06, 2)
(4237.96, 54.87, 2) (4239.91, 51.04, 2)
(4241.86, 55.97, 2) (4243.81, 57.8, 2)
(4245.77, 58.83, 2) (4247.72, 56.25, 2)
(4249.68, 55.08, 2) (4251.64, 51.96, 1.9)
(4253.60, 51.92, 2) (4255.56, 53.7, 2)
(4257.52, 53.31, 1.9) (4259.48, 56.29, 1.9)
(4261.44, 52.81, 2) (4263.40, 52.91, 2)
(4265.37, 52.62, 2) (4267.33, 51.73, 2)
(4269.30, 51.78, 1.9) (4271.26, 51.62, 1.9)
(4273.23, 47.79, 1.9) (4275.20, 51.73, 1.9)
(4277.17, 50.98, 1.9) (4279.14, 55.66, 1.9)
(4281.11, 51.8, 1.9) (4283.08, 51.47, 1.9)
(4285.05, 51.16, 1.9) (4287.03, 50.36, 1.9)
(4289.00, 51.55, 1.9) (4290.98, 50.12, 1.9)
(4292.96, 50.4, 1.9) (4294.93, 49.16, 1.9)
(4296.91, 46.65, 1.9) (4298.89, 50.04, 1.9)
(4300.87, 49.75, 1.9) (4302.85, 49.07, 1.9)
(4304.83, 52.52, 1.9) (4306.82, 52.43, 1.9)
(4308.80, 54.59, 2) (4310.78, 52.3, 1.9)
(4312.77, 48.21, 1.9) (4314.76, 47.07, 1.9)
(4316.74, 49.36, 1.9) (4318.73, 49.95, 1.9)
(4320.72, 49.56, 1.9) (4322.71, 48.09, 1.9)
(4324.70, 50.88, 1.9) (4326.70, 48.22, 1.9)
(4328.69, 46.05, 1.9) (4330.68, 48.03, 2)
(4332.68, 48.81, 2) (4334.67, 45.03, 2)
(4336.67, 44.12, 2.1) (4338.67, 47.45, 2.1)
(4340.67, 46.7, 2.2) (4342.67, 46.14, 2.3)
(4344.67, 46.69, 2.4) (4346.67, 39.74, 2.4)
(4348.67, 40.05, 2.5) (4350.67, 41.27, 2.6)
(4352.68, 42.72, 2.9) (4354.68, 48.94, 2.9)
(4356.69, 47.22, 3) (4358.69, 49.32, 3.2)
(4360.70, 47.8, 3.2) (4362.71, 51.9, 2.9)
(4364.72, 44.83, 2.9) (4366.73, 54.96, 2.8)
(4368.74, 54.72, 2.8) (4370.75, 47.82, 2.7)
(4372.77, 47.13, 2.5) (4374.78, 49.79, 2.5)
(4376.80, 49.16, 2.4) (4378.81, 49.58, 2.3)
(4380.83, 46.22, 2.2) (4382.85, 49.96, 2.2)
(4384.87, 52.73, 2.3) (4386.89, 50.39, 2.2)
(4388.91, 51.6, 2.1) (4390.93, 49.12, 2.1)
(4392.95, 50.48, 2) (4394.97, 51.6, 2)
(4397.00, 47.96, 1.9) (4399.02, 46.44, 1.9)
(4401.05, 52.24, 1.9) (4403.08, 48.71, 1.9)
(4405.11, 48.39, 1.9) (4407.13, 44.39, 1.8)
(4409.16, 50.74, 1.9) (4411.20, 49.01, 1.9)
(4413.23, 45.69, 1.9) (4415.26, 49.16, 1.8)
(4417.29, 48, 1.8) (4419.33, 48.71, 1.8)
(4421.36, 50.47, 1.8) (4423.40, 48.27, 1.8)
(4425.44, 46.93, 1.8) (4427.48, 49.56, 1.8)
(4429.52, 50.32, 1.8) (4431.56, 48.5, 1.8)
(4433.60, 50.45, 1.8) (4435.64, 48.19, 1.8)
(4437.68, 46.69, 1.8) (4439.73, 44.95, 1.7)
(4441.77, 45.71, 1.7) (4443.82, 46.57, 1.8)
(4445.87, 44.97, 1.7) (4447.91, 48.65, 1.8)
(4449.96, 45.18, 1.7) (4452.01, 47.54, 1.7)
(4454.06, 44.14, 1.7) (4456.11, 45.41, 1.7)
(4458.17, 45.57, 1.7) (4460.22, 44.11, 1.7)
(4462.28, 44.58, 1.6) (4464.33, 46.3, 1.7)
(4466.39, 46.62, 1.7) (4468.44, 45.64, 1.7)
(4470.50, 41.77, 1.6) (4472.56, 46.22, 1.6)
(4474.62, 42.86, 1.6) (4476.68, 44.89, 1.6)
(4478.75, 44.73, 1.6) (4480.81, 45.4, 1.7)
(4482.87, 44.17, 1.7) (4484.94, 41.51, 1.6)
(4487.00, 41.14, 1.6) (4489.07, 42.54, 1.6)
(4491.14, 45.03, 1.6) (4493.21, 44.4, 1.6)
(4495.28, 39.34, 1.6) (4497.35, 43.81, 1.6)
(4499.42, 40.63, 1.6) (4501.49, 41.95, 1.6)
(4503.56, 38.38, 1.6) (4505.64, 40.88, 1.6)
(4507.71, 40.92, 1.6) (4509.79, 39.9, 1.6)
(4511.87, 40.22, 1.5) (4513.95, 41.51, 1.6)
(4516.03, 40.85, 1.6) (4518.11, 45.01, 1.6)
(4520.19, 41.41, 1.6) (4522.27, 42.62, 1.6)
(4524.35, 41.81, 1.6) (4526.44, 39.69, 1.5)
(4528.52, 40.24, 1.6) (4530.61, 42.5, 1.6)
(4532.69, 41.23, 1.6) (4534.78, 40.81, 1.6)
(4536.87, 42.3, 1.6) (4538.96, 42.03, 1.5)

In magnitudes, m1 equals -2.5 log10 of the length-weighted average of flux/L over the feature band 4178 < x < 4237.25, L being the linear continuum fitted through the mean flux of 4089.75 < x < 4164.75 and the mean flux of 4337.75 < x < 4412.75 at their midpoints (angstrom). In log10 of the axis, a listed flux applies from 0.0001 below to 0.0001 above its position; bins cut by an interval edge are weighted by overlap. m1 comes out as -0.17 mag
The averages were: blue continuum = 60.9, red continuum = 48.2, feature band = 66.9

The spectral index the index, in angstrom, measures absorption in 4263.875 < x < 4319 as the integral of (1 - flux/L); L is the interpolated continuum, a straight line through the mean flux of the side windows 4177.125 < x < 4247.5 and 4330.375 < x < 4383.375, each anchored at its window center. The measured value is 4.6 angstrom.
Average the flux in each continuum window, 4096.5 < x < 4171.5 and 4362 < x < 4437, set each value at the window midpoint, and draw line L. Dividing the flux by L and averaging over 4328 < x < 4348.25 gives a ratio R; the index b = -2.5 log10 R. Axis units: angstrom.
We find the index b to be 0.152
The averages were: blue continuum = 63.4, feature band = 45.7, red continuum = 49.3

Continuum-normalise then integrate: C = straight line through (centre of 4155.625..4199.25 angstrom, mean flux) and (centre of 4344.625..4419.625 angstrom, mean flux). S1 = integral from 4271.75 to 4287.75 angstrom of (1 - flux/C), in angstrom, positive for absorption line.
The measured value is 3.5 angstrom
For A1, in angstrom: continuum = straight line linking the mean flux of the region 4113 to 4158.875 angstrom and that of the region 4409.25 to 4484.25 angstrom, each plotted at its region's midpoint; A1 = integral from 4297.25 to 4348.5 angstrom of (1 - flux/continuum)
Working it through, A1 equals 3.7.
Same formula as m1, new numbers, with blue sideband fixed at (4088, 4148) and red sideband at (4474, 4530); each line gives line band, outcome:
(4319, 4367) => 0.049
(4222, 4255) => -0.032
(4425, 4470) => -0.052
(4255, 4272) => -0.013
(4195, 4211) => -0.186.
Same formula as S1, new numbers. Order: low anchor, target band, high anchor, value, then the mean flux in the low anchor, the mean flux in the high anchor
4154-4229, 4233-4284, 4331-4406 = 8.1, 73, 48.1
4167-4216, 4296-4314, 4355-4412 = 3.1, 77.7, 49.4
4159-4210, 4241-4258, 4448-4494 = 4.0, 79.9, 44.6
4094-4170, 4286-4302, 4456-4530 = 1.2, 62.7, 42.8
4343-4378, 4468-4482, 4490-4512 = -0.6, 47.3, 41.5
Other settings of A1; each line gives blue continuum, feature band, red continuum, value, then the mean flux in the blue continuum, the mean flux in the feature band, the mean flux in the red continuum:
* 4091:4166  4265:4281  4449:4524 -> 0.68 angstrom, 61.3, 51.7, 43.2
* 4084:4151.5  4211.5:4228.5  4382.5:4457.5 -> 0.01 angstrom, 58.6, 55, 48.3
